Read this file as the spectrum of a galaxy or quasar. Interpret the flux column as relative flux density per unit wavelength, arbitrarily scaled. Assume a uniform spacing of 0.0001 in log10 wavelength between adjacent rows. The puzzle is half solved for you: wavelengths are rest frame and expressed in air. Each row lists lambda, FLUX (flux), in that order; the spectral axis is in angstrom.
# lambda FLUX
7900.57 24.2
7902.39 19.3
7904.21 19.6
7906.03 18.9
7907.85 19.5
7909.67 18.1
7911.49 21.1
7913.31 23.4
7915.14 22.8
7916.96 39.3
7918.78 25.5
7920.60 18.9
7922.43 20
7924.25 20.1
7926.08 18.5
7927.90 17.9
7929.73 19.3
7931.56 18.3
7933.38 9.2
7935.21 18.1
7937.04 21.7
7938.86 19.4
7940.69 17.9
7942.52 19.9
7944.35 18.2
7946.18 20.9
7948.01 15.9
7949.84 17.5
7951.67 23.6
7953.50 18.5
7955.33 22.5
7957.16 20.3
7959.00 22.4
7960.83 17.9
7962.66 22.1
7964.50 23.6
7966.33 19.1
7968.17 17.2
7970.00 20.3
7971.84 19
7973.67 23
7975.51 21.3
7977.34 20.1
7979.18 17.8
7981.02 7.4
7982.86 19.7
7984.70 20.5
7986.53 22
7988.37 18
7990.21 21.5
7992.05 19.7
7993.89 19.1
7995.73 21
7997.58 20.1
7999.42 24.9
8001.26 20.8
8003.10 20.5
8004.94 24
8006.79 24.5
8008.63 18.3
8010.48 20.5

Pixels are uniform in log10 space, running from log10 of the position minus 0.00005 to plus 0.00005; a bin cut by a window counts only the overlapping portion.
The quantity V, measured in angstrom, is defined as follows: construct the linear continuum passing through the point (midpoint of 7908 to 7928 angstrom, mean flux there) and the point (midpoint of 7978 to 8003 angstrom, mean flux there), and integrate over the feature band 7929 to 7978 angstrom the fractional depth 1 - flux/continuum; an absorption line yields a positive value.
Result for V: 3.3 angstrom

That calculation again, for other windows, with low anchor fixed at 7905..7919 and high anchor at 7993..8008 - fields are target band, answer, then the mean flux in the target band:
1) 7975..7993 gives 2.7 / 18.7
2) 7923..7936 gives 3.2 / 17.4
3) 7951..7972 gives 1.8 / 20.6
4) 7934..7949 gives 2.7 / 18.8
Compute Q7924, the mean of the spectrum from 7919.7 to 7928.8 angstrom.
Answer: 19.1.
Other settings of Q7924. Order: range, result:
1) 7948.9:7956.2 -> 20.5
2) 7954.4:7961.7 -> 20.8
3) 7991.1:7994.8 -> 19.4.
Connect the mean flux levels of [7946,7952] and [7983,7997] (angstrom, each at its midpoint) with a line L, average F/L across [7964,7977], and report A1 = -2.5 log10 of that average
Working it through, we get -0.04 mag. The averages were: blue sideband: 18.9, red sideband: 20.2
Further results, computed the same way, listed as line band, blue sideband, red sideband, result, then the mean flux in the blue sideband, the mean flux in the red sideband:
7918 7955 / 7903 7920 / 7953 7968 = 0.15 mag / 23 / 20.7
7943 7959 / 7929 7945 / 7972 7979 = -0.04 mag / 18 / 20.8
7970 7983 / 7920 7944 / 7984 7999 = 0.08 mag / 18.4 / 20.4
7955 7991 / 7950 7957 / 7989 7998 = 0.05 mag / 21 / 20.2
